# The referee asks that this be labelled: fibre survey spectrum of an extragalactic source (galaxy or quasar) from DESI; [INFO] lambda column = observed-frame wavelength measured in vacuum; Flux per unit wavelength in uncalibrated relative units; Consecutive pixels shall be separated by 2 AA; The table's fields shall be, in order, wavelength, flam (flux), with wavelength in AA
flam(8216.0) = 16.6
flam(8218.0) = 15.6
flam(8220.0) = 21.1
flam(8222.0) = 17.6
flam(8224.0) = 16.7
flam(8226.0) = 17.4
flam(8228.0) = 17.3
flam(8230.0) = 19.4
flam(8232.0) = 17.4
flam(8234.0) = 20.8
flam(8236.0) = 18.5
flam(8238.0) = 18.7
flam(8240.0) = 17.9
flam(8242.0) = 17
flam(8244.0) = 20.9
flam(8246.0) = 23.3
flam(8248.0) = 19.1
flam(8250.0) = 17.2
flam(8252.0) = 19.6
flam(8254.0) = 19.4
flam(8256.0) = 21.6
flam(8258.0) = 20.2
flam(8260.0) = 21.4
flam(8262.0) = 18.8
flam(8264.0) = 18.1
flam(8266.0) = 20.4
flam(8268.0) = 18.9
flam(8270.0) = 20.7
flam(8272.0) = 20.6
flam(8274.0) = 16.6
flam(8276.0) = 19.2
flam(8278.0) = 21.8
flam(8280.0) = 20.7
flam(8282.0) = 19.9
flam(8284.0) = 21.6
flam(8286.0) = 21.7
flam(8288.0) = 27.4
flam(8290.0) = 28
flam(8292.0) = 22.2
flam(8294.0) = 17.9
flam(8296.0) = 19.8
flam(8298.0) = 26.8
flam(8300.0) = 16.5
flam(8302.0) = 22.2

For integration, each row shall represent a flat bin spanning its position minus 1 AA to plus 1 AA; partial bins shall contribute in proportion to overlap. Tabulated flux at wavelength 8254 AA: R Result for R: 19.4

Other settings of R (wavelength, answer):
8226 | 17.4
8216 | 16.6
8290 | 28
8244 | 20.9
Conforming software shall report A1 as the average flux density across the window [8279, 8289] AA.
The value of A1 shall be 22.3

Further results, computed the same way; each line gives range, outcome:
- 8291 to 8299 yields 21.7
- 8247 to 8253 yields 18.6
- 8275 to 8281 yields 20.6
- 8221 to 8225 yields 17.1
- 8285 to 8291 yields 25.7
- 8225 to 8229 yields 17.4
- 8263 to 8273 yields 19.7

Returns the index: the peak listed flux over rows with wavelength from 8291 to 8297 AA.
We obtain 22.2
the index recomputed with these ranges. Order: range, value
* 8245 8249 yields 23.3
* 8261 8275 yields 20.7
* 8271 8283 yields 21.8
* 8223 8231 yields 19.4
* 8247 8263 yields 21.6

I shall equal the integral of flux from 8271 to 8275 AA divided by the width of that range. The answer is 18.6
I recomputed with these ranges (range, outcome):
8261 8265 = 18.5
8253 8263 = 20.3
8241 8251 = 19.5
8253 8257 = 20.5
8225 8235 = 18.5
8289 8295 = 22.7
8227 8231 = 18.4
